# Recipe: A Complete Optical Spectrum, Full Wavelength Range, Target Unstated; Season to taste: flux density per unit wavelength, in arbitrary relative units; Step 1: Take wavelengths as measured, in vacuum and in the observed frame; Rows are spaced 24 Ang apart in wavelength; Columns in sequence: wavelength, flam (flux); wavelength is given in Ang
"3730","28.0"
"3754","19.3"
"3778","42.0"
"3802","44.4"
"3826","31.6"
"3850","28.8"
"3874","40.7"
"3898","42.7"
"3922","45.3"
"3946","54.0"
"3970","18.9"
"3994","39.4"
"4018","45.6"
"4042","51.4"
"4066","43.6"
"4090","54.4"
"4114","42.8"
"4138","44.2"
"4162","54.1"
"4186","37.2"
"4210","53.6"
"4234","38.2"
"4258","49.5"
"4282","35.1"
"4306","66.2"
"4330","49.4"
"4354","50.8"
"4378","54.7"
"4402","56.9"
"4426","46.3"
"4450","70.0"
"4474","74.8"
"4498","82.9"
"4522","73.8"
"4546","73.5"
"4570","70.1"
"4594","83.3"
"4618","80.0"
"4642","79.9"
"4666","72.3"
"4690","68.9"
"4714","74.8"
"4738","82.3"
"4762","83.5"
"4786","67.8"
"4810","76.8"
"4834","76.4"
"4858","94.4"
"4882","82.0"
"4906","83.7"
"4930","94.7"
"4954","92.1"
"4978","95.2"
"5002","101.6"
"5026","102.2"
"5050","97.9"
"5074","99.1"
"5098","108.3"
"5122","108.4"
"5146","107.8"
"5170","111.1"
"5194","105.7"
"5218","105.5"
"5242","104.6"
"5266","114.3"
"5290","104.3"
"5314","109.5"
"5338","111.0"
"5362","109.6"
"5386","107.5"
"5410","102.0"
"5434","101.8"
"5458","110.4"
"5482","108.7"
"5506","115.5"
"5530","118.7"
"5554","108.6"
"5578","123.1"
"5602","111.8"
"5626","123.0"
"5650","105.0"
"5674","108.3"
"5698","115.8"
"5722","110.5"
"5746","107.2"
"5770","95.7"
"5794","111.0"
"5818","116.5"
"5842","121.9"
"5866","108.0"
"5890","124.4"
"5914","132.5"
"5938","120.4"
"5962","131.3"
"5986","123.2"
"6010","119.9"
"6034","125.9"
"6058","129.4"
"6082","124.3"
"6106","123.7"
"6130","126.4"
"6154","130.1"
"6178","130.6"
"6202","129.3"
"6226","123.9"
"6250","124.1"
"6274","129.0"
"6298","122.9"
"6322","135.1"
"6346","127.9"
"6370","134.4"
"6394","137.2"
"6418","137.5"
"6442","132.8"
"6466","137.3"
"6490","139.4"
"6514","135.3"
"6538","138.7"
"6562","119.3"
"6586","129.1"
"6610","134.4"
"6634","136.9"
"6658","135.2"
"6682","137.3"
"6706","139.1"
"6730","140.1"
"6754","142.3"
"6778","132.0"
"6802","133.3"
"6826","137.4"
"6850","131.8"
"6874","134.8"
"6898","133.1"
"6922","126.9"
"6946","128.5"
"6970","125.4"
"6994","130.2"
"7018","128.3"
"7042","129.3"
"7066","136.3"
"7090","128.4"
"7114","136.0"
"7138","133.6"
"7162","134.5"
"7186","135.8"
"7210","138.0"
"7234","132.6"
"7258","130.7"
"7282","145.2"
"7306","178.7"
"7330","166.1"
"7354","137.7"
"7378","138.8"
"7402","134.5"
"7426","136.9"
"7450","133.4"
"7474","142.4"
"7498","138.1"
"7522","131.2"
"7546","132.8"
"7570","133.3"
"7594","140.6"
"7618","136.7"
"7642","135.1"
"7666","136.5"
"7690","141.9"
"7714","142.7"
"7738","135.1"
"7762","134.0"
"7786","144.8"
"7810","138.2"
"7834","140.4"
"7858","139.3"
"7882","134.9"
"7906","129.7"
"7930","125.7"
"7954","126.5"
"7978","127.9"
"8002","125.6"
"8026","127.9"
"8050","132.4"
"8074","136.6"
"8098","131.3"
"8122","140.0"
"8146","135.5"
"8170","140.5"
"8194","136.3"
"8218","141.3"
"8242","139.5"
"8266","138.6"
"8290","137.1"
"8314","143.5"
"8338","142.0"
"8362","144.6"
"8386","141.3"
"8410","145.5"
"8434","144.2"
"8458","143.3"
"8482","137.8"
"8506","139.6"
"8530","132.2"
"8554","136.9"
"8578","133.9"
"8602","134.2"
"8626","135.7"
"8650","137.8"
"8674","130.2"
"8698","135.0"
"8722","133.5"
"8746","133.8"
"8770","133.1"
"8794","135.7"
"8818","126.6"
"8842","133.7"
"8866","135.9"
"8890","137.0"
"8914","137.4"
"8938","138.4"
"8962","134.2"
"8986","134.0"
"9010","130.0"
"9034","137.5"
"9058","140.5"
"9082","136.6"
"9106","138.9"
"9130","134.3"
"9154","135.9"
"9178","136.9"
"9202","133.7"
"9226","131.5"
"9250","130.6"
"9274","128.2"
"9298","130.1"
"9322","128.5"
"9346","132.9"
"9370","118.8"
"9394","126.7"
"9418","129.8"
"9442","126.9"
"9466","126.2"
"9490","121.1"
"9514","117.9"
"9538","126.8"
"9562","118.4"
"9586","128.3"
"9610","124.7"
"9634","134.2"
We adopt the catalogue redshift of 0.11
